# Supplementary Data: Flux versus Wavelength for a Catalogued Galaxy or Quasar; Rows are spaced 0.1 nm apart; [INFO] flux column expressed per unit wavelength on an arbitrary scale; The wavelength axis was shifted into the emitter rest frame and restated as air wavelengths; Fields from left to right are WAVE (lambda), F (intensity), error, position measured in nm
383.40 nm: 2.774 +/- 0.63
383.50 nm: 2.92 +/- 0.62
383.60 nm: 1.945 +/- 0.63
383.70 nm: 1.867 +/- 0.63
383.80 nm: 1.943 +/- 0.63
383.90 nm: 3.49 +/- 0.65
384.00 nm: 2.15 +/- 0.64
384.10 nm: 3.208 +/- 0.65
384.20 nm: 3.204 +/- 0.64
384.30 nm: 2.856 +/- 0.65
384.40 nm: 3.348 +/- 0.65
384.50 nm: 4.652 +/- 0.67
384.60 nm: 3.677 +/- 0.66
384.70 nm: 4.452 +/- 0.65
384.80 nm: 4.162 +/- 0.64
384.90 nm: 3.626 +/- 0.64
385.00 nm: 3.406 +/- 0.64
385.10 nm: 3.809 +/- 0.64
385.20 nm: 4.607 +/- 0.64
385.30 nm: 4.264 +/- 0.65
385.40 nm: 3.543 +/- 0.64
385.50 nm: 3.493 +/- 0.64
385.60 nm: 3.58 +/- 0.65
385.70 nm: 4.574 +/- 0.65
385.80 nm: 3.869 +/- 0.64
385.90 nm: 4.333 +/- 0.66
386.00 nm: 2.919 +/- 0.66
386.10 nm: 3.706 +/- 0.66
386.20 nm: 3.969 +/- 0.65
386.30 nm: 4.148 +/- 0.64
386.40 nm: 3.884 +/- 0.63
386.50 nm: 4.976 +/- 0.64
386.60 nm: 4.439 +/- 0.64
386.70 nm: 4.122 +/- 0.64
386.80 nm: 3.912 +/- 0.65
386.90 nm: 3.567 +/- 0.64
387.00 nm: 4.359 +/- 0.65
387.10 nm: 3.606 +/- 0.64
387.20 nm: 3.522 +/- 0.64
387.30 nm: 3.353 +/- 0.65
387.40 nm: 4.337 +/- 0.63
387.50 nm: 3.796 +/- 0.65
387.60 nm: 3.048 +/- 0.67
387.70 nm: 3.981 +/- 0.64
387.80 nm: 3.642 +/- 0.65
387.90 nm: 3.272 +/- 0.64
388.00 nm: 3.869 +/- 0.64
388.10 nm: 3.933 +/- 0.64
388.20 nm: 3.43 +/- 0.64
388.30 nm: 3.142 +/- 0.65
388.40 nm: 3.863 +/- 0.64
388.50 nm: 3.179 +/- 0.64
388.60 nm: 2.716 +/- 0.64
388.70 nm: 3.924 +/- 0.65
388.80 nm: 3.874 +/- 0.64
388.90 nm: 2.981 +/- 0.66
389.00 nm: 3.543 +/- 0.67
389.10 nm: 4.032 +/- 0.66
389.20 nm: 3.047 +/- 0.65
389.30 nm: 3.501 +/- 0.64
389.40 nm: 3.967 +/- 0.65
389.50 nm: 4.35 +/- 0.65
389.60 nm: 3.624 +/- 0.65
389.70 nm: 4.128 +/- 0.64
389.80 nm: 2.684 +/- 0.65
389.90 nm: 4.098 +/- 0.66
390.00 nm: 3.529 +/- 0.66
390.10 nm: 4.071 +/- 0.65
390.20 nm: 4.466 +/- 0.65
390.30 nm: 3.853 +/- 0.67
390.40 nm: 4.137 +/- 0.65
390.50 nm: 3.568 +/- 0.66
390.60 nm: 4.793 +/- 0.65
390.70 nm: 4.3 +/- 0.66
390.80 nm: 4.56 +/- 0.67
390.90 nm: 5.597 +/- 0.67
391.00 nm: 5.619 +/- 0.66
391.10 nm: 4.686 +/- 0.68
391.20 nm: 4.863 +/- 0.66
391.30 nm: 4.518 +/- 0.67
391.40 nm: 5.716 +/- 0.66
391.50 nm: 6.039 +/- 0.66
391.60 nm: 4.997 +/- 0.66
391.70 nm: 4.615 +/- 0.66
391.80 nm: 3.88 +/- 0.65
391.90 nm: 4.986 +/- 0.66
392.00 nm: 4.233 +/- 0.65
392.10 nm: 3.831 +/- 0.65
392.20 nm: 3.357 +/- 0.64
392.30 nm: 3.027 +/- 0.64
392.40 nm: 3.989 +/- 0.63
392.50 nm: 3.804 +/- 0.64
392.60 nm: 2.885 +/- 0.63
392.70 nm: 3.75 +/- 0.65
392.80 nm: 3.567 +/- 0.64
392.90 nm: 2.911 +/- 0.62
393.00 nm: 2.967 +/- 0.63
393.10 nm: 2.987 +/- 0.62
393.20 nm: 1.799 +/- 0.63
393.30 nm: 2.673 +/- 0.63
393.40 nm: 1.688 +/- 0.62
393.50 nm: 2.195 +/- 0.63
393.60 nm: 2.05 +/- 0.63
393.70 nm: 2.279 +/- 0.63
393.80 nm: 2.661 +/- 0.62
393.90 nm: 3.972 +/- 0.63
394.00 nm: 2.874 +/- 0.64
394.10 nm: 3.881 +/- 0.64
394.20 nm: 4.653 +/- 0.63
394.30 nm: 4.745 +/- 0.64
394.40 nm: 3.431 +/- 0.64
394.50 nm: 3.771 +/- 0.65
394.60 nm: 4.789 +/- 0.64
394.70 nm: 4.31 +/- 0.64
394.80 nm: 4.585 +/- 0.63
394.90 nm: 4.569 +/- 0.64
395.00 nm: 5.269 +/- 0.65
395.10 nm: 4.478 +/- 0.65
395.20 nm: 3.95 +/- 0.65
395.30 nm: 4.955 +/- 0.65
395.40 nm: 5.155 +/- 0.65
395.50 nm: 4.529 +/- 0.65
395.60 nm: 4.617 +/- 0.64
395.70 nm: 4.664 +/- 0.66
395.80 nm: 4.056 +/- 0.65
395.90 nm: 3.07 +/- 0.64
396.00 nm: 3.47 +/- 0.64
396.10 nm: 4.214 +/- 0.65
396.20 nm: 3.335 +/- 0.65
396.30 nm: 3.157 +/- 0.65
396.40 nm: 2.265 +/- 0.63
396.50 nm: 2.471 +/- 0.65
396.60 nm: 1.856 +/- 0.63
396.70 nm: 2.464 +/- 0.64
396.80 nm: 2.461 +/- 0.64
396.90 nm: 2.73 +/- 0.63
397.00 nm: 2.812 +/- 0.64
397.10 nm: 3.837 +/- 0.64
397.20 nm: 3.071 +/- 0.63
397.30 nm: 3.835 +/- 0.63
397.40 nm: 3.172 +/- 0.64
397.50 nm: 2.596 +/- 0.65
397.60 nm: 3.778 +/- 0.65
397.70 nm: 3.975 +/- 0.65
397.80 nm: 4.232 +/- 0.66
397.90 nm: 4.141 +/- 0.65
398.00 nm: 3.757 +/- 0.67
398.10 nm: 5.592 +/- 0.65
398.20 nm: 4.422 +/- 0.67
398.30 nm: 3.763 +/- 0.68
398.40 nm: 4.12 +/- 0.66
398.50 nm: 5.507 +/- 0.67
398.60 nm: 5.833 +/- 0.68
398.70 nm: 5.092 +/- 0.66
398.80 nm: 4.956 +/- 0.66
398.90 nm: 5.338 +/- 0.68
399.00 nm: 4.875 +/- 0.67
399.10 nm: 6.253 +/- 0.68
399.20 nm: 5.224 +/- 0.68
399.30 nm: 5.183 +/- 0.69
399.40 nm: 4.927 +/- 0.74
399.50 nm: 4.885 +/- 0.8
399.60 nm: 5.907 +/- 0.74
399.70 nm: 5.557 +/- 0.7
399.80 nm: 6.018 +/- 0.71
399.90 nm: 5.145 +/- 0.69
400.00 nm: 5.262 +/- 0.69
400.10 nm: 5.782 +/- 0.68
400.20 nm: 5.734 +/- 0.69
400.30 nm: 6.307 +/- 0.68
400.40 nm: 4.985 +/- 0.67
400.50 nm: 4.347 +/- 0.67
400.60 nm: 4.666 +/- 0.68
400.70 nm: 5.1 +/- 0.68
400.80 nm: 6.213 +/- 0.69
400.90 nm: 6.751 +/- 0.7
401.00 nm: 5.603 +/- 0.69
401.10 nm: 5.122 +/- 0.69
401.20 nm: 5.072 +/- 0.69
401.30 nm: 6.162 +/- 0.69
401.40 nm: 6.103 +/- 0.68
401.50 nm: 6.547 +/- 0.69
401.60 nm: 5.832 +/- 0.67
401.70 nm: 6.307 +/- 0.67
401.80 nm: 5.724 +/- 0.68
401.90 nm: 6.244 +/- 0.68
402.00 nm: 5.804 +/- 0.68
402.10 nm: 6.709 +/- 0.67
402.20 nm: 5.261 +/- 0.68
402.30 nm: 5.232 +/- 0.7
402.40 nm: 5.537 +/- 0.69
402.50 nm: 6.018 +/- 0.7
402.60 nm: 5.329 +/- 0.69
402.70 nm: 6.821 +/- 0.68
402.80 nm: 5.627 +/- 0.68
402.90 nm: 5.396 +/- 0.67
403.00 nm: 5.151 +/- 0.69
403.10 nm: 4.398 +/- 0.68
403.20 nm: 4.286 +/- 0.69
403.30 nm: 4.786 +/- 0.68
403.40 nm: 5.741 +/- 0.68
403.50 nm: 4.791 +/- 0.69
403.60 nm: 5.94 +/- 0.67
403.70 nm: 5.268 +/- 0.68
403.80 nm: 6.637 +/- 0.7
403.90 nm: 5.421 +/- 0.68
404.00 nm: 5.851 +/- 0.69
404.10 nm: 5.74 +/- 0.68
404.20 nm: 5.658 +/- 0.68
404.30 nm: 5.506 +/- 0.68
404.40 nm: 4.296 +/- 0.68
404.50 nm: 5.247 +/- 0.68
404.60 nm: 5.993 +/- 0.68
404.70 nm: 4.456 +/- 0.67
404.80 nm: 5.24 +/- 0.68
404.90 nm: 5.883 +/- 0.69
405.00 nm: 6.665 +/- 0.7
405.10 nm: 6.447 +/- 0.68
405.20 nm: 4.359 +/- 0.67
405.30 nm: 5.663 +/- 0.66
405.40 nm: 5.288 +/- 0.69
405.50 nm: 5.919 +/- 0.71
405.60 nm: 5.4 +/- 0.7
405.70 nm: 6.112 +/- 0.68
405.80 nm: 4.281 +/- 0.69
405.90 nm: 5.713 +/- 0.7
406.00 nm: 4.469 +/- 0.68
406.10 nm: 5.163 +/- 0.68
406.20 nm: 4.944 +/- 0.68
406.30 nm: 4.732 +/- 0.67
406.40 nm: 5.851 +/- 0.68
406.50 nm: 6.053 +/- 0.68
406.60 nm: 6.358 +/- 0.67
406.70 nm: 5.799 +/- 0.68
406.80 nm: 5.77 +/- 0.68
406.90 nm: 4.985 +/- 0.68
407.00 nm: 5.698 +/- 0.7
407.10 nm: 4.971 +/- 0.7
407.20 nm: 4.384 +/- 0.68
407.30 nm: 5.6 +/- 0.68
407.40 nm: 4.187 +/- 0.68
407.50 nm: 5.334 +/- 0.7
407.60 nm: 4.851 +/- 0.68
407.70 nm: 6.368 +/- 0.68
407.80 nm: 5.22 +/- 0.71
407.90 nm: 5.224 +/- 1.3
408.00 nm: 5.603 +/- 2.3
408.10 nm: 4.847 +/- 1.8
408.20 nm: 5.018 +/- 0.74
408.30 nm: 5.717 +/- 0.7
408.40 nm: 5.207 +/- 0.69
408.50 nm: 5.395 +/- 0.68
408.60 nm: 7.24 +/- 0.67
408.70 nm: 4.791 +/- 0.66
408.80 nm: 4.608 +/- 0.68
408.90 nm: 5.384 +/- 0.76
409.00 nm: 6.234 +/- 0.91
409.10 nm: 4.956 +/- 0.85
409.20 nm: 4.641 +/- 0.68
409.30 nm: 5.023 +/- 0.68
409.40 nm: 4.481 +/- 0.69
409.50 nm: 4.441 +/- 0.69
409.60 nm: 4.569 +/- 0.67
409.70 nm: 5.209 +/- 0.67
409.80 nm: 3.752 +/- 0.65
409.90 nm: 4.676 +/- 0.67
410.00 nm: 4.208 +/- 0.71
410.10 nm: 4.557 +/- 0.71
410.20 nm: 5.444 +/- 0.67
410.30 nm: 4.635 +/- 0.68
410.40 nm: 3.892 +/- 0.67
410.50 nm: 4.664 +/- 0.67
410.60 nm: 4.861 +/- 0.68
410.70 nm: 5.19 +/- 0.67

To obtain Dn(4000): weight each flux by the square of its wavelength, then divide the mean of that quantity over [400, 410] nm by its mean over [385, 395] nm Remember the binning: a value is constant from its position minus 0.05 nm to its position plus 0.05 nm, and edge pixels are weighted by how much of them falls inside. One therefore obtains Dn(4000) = 1.52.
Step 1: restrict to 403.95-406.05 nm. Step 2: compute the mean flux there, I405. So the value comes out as 5.44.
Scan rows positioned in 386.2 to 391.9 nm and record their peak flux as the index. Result 6.039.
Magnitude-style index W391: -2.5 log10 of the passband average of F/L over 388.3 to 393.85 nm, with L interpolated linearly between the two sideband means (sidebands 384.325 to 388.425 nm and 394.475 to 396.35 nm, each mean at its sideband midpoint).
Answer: 0.08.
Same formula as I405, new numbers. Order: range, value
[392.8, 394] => 2.62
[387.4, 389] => 3.54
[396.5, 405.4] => 5.08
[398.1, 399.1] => 4.98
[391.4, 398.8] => 3.77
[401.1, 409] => 5.48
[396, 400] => 4.18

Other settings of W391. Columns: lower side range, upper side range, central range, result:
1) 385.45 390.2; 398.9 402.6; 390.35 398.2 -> 0.21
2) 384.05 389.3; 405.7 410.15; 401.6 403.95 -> -0.16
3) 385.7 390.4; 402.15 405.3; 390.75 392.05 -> -0.20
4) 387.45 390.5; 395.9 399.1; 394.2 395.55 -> -0.20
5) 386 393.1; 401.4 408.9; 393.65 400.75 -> 0.10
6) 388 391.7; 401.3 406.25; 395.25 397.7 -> 0.35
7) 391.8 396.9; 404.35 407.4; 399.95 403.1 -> -0.21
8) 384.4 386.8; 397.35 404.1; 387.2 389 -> 0.18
